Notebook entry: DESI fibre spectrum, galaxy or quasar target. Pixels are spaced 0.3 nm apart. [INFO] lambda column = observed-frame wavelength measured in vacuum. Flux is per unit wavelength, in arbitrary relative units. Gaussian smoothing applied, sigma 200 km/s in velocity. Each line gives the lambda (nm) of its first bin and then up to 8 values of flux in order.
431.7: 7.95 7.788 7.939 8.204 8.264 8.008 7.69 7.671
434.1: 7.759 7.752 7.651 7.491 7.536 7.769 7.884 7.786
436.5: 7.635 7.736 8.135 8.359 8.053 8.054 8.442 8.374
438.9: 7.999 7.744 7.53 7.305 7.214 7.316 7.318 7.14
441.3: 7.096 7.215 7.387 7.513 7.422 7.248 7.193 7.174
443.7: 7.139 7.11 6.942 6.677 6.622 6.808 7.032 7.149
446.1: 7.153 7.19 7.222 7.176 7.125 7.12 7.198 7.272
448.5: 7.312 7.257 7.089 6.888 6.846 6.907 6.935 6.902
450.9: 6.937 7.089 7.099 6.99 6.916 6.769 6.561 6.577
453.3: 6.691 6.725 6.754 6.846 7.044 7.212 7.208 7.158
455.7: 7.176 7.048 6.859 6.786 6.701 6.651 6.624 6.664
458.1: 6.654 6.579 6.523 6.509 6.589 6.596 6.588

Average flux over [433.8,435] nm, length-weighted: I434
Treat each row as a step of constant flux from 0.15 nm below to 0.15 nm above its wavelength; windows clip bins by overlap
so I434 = 7.69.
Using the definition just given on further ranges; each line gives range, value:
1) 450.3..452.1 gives 6.99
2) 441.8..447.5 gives 7.12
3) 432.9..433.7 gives 7.92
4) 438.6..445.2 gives 7.27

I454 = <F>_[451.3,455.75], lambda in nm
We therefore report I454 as 6.91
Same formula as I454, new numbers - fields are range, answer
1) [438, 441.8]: 7.58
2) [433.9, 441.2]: 7.74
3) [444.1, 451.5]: 7.04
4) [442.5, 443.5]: 7.24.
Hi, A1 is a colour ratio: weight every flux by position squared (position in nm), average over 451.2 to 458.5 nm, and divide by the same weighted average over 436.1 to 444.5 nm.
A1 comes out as 0.97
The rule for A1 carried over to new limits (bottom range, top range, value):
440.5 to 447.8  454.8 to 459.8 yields 1.01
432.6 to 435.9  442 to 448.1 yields 0.96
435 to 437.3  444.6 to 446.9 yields 0.94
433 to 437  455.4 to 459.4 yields 0.96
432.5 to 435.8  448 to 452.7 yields 0.97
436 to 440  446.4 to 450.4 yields 0.94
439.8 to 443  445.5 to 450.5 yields 1.01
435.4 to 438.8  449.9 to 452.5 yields 0.92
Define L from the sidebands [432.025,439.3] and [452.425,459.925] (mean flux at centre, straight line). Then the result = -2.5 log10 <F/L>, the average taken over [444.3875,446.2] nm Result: 0.07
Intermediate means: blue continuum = 7.91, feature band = 6.9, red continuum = 6.78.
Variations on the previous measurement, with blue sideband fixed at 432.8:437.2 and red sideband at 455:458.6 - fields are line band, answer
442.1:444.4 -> 0.030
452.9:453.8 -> 0.049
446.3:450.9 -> 0.015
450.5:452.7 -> 0.020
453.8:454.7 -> 0.006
